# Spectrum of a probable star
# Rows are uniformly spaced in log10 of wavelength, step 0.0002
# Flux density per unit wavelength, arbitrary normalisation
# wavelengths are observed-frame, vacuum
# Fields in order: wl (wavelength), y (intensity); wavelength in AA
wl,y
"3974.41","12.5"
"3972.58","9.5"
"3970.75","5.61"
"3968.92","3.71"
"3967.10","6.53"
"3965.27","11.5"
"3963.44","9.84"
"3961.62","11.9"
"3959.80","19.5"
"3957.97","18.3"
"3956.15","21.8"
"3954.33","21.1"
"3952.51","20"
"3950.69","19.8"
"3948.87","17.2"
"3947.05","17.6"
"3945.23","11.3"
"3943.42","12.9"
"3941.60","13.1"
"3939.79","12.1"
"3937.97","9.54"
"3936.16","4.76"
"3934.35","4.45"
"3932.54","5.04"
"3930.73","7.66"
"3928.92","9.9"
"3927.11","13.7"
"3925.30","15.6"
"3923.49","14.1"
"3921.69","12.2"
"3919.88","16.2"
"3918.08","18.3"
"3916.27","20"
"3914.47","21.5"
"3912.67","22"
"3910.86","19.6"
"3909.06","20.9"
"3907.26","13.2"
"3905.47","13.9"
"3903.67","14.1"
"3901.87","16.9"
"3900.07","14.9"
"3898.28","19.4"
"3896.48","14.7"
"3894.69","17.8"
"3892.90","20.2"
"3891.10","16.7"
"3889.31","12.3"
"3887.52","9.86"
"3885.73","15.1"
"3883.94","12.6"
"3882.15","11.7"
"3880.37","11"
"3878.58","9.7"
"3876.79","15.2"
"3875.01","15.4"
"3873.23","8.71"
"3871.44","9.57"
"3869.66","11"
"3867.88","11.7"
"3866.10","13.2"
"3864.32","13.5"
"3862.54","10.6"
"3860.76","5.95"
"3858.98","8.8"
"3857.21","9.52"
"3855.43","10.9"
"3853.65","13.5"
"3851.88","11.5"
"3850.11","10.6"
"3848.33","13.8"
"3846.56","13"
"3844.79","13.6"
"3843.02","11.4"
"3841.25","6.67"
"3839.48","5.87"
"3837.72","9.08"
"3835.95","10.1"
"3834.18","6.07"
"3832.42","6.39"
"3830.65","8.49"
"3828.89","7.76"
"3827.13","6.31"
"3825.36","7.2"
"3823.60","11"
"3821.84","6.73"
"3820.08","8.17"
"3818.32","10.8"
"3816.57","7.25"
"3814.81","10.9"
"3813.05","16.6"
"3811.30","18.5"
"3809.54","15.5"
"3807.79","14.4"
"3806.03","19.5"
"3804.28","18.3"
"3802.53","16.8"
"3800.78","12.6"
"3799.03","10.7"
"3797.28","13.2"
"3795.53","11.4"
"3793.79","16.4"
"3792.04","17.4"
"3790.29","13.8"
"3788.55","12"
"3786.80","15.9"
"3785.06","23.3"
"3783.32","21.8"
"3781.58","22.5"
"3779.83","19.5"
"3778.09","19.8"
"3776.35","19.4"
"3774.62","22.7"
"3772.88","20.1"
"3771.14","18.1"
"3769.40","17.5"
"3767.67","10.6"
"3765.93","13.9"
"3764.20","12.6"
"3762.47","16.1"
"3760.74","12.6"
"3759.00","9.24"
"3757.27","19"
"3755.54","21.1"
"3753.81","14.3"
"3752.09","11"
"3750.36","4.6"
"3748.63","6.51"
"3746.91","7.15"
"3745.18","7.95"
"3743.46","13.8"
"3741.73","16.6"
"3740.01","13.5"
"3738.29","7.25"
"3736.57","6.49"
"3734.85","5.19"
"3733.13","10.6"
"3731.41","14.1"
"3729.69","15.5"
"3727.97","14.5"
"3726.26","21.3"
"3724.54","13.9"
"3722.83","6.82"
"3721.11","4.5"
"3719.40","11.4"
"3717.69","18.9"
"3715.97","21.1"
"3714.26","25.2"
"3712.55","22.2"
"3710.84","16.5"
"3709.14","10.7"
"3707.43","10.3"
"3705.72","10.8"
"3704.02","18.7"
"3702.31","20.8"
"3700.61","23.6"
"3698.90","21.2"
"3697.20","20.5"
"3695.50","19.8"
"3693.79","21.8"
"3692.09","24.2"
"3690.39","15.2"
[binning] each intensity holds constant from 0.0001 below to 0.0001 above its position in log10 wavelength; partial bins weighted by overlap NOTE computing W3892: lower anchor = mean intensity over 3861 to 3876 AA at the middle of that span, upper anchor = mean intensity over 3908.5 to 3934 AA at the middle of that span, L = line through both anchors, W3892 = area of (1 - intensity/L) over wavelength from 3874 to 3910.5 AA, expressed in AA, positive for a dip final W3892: -4.6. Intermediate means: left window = 11.5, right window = 15.2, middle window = 14.8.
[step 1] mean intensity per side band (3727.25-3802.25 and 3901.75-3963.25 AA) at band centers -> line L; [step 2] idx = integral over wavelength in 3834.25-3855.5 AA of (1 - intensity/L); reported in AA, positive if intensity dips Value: 5.7 AA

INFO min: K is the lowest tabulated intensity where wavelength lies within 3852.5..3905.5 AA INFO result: 5.95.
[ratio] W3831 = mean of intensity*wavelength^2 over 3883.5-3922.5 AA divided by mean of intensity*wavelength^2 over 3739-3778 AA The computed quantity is 1.26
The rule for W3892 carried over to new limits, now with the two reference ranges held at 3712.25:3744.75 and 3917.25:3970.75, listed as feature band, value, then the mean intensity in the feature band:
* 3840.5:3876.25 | 5.4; 11.2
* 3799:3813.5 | -3.0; 16.2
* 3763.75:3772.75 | -1.1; 15.1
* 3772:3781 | -4.6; 20.4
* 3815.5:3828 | 4.8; 8.25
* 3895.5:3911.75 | -4.1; 16.4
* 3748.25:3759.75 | 0.9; 12.5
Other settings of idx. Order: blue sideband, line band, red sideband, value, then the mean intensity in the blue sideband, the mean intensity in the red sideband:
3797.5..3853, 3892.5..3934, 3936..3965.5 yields -4.8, 11.2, 15.2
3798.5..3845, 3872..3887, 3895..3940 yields 0.7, 10.9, 14.3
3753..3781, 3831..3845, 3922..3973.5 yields 6.2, 16.7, 12.4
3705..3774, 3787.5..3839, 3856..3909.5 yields 5.8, 13.4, 13.2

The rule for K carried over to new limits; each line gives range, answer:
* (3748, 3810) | 4.6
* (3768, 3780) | 17.5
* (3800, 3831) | 6.31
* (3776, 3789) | 12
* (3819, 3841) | 5.87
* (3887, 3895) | 9.86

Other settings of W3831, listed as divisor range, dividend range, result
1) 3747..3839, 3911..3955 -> 1.12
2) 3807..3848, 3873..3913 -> 1.54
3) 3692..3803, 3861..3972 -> 0.99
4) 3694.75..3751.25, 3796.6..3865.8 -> 0.84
